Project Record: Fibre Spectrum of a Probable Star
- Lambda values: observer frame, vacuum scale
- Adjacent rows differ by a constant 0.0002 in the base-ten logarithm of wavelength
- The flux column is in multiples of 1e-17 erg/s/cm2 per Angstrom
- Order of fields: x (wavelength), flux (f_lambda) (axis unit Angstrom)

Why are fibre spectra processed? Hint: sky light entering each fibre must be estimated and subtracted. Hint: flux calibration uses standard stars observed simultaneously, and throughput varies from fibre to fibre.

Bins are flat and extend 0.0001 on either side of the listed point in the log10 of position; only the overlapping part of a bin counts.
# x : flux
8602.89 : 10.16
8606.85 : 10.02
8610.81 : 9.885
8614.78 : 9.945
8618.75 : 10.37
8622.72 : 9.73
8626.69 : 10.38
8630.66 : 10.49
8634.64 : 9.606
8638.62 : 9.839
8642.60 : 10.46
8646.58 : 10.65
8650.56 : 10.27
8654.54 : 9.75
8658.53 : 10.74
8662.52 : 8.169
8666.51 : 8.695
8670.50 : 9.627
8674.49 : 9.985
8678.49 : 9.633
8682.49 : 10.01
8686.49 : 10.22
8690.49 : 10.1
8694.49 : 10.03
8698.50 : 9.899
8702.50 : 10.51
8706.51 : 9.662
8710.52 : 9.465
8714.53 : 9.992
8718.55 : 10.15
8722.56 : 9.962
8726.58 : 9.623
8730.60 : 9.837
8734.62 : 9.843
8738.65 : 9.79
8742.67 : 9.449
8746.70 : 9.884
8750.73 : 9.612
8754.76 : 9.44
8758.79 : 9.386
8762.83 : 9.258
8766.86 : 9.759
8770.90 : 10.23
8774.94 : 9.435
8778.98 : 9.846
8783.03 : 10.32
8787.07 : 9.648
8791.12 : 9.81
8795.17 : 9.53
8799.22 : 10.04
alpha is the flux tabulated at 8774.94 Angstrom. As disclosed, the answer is 9.435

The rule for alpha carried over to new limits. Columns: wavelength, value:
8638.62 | 9.839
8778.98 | 9.846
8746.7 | 9.884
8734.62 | 9.843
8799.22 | 10.04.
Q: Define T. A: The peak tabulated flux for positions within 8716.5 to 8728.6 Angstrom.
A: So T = 10.15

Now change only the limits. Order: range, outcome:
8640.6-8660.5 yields 10.74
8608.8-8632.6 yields 10.49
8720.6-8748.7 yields 9.962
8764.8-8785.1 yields 10.32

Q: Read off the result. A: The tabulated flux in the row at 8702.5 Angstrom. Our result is 10.51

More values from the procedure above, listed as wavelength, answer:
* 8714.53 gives 9.992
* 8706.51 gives 9.662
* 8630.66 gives 10.49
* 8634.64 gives 9.606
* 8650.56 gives 10.27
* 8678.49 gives 9.633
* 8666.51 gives 8.695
